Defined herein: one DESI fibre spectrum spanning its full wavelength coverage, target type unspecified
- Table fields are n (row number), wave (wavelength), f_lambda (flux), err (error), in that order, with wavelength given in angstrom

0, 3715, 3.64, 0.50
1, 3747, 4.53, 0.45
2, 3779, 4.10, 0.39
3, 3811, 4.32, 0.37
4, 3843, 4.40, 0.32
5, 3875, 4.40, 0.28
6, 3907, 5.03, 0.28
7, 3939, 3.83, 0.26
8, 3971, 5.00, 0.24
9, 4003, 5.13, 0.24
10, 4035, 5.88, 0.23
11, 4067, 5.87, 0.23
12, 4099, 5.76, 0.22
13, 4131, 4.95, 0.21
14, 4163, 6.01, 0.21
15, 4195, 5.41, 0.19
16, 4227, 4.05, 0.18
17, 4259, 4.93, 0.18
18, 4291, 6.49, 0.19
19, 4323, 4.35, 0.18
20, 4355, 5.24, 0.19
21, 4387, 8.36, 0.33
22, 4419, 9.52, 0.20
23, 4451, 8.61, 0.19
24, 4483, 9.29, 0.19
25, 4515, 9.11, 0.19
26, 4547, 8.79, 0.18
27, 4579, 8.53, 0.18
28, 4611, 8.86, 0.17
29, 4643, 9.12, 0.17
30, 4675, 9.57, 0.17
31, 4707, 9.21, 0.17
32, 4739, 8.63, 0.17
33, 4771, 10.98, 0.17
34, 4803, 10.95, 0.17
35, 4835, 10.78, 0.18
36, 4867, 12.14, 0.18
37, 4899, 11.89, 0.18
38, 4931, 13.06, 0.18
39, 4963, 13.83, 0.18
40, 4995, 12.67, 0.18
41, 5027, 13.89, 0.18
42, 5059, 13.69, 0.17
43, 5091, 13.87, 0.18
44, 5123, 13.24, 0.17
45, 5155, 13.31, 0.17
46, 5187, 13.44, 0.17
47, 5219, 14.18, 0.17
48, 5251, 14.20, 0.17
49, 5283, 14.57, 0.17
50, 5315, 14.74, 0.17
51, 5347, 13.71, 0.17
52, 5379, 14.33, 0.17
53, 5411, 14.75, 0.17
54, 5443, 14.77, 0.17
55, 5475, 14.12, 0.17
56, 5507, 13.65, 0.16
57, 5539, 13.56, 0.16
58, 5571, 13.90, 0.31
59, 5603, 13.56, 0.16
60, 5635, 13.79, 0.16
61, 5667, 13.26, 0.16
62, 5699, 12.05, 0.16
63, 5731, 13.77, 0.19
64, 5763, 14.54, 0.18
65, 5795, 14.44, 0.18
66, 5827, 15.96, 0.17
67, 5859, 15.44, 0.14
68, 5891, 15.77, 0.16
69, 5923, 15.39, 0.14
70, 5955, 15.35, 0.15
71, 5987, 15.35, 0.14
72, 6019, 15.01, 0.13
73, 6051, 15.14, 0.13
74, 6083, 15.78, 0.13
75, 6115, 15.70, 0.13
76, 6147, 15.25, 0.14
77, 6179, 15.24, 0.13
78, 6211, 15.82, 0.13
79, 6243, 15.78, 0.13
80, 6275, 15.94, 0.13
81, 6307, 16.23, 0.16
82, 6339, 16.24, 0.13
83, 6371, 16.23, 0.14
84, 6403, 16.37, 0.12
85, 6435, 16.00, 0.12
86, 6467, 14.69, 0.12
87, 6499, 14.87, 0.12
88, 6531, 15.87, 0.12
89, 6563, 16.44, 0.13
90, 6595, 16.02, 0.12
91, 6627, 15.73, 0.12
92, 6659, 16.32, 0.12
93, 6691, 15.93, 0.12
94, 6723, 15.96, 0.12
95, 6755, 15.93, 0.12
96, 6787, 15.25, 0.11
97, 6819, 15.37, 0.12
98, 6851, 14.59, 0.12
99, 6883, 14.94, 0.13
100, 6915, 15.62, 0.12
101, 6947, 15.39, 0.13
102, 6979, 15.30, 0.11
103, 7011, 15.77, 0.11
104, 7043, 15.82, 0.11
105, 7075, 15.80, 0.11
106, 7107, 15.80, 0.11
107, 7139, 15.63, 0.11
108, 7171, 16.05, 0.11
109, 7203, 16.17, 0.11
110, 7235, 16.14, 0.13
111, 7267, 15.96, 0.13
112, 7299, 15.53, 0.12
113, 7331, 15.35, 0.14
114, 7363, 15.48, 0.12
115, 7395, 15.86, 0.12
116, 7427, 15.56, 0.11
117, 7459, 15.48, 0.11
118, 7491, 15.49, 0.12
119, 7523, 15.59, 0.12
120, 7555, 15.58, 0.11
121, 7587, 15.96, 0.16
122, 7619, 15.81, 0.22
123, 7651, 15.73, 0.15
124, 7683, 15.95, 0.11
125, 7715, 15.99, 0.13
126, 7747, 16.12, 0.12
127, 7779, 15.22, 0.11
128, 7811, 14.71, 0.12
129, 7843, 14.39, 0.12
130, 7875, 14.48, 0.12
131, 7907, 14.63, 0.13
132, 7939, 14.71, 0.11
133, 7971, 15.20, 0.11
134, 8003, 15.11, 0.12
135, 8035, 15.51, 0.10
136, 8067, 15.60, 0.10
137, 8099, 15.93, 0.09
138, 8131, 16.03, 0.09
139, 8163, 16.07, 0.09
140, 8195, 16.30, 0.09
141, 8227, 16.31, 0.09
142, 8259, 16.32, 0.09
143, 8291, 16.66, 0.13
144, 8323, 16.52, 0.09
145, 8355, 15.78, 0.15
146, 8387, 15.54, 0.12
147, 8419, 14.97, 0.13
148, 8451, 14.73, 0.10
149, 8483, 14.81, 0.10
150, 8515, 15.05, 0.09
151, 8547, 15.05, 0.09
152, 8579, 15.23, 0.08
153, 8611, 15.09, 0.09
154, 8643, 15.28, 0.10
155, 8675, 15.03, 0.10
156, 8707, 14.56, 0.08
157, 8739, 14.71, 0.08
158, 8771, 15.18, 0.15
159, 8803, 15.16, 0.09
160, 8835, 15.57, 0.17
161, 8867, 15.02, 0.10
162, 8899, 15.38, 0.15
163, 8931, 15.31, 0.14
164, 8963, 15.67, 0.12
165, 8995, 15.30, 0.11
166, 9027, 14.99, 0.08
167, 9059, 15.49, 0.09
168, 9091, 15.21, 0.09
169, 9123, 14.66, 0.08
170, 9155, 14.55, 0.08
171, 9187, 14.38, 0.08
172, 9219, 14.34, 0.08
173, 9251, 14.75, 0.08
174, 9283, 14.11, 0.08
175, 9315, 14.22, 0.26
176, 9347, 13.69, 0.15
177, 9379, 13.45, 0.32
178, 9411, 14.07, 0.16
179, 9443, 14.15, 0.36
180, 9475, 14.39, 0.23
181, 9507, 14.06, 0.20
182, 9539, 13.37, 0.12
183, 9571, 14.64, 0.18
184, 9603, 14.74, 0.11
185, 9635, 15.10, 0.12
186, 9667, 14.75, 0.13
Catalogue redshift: 0.10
